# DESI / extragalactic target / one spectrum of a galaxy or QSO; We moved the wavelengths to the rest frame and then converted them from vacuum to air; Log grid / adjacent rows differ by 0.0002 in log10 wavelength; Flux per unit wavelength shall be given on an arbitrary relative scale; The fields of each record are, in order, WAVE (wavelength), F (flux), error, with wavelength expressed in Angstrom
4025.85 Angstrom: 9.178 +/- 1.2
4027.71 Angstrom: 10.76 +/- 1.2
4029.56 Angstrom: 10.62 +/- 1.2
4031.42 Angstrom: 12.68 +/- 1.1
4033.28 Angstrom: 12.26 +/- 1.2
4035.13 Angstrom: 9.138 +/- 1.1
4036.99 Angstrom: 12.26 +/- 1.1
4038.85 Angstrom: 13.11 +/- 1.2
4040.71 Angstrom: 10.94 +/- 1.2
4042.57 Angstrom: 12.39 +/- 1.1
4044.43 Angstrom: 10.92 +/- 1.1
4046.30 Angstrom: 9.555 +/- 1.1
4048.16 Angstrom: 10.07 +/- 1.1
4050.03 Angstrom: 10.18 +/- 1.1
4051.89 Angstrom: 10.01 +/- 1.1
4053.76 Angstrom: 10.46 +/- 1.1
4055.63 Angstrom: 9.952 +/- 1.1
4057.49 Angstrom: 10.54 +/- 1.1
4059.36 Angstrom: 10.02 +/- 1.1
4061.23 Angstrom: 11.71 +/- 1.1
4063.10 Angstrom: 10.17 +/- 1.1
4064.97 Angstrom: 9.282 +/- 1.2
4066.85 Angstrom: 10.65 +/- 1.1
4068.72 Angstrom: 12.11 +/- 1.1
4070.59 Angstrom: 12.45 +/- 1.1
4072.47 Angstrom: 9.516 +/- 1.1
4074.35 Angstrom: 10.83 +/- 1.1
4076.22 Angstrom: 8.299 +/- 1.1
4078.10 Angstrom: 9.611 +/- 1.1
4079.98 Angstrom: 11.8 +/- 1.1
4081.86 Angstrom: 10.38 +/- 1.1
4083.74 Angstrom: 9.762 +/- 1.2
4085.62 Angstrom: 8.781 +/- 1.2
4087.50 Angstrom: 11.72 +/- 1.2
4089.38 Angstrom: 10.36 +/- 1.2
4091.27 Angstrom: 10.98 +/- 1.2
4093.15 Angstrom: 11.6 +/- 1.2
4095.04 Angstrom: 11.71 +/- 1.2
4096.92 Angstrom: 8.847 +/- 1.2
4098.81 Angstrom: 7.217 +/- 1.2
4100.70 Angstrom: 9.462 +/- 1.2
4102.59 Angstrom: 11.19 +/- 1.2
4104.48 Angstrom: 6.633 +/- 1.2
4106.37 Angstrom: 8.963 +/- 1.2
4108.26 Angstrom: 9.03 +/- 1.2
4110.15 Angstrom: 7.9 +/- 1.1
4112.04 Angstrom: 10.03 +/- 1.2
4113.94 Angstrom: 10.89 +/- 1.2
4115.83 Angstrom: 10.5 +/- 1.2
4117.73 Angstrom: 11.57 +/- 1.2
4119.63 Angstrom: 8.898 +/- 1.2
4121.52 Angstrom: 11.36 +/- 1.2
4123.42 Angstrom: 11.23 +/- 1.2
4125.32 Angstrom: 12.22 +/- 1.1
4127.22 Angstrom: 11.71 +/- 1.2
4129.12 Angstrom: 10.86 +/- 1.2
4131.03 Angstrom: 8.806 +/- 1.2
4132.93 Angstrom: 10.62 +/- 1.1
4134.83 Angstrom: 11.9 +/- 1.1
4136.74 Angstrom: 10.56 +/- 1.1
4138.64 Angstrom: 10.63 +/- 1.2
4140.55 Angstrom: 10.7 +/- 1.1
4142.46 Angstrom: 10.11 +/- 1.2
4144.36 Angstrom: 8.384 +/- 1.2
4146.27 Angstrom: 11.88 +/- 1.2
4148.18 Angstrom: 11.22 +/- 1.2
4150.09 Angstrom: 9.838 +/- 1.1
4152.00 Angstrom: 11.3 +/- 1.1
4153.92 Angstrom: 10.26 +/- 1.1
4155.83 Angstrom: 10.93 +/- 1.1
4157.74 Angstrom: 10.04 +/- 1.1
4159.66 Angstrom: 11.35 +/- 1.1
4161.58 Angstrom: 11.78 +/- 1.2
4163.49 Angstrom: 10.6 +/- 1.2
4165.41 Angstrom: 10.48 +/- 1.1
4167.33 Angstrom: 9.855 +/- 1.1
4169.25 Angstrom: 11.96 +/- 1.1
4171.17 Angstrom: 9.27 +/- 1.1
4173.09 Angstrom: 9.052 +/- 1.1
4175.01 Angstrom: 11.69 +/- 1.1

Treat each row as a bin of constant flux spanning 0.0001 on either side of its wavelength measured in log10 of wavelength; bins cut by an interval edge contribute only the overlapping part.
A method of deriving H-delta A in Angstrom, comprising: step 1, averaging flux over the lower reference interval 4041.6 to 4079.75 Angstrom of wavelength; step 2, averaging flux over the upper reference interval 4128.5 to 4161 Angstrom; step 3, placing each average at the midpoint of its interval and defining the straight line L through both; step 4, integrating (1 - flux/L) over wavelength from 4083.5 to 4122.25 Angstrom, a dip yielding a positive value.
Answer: 2.4 Angstrom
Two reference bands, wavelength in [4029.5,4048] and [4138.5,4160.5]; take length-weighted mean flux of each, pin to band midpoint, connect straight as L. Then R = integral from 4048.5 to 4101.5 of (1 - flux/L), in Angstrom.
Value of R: 3.82 Angstrom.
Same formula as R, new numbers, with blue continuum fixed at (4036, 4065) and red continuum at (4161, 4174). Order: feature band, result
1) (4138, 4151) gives 0.10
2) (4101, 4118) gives 1.65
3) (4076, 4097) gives 0.39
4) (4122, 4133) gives -0.45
